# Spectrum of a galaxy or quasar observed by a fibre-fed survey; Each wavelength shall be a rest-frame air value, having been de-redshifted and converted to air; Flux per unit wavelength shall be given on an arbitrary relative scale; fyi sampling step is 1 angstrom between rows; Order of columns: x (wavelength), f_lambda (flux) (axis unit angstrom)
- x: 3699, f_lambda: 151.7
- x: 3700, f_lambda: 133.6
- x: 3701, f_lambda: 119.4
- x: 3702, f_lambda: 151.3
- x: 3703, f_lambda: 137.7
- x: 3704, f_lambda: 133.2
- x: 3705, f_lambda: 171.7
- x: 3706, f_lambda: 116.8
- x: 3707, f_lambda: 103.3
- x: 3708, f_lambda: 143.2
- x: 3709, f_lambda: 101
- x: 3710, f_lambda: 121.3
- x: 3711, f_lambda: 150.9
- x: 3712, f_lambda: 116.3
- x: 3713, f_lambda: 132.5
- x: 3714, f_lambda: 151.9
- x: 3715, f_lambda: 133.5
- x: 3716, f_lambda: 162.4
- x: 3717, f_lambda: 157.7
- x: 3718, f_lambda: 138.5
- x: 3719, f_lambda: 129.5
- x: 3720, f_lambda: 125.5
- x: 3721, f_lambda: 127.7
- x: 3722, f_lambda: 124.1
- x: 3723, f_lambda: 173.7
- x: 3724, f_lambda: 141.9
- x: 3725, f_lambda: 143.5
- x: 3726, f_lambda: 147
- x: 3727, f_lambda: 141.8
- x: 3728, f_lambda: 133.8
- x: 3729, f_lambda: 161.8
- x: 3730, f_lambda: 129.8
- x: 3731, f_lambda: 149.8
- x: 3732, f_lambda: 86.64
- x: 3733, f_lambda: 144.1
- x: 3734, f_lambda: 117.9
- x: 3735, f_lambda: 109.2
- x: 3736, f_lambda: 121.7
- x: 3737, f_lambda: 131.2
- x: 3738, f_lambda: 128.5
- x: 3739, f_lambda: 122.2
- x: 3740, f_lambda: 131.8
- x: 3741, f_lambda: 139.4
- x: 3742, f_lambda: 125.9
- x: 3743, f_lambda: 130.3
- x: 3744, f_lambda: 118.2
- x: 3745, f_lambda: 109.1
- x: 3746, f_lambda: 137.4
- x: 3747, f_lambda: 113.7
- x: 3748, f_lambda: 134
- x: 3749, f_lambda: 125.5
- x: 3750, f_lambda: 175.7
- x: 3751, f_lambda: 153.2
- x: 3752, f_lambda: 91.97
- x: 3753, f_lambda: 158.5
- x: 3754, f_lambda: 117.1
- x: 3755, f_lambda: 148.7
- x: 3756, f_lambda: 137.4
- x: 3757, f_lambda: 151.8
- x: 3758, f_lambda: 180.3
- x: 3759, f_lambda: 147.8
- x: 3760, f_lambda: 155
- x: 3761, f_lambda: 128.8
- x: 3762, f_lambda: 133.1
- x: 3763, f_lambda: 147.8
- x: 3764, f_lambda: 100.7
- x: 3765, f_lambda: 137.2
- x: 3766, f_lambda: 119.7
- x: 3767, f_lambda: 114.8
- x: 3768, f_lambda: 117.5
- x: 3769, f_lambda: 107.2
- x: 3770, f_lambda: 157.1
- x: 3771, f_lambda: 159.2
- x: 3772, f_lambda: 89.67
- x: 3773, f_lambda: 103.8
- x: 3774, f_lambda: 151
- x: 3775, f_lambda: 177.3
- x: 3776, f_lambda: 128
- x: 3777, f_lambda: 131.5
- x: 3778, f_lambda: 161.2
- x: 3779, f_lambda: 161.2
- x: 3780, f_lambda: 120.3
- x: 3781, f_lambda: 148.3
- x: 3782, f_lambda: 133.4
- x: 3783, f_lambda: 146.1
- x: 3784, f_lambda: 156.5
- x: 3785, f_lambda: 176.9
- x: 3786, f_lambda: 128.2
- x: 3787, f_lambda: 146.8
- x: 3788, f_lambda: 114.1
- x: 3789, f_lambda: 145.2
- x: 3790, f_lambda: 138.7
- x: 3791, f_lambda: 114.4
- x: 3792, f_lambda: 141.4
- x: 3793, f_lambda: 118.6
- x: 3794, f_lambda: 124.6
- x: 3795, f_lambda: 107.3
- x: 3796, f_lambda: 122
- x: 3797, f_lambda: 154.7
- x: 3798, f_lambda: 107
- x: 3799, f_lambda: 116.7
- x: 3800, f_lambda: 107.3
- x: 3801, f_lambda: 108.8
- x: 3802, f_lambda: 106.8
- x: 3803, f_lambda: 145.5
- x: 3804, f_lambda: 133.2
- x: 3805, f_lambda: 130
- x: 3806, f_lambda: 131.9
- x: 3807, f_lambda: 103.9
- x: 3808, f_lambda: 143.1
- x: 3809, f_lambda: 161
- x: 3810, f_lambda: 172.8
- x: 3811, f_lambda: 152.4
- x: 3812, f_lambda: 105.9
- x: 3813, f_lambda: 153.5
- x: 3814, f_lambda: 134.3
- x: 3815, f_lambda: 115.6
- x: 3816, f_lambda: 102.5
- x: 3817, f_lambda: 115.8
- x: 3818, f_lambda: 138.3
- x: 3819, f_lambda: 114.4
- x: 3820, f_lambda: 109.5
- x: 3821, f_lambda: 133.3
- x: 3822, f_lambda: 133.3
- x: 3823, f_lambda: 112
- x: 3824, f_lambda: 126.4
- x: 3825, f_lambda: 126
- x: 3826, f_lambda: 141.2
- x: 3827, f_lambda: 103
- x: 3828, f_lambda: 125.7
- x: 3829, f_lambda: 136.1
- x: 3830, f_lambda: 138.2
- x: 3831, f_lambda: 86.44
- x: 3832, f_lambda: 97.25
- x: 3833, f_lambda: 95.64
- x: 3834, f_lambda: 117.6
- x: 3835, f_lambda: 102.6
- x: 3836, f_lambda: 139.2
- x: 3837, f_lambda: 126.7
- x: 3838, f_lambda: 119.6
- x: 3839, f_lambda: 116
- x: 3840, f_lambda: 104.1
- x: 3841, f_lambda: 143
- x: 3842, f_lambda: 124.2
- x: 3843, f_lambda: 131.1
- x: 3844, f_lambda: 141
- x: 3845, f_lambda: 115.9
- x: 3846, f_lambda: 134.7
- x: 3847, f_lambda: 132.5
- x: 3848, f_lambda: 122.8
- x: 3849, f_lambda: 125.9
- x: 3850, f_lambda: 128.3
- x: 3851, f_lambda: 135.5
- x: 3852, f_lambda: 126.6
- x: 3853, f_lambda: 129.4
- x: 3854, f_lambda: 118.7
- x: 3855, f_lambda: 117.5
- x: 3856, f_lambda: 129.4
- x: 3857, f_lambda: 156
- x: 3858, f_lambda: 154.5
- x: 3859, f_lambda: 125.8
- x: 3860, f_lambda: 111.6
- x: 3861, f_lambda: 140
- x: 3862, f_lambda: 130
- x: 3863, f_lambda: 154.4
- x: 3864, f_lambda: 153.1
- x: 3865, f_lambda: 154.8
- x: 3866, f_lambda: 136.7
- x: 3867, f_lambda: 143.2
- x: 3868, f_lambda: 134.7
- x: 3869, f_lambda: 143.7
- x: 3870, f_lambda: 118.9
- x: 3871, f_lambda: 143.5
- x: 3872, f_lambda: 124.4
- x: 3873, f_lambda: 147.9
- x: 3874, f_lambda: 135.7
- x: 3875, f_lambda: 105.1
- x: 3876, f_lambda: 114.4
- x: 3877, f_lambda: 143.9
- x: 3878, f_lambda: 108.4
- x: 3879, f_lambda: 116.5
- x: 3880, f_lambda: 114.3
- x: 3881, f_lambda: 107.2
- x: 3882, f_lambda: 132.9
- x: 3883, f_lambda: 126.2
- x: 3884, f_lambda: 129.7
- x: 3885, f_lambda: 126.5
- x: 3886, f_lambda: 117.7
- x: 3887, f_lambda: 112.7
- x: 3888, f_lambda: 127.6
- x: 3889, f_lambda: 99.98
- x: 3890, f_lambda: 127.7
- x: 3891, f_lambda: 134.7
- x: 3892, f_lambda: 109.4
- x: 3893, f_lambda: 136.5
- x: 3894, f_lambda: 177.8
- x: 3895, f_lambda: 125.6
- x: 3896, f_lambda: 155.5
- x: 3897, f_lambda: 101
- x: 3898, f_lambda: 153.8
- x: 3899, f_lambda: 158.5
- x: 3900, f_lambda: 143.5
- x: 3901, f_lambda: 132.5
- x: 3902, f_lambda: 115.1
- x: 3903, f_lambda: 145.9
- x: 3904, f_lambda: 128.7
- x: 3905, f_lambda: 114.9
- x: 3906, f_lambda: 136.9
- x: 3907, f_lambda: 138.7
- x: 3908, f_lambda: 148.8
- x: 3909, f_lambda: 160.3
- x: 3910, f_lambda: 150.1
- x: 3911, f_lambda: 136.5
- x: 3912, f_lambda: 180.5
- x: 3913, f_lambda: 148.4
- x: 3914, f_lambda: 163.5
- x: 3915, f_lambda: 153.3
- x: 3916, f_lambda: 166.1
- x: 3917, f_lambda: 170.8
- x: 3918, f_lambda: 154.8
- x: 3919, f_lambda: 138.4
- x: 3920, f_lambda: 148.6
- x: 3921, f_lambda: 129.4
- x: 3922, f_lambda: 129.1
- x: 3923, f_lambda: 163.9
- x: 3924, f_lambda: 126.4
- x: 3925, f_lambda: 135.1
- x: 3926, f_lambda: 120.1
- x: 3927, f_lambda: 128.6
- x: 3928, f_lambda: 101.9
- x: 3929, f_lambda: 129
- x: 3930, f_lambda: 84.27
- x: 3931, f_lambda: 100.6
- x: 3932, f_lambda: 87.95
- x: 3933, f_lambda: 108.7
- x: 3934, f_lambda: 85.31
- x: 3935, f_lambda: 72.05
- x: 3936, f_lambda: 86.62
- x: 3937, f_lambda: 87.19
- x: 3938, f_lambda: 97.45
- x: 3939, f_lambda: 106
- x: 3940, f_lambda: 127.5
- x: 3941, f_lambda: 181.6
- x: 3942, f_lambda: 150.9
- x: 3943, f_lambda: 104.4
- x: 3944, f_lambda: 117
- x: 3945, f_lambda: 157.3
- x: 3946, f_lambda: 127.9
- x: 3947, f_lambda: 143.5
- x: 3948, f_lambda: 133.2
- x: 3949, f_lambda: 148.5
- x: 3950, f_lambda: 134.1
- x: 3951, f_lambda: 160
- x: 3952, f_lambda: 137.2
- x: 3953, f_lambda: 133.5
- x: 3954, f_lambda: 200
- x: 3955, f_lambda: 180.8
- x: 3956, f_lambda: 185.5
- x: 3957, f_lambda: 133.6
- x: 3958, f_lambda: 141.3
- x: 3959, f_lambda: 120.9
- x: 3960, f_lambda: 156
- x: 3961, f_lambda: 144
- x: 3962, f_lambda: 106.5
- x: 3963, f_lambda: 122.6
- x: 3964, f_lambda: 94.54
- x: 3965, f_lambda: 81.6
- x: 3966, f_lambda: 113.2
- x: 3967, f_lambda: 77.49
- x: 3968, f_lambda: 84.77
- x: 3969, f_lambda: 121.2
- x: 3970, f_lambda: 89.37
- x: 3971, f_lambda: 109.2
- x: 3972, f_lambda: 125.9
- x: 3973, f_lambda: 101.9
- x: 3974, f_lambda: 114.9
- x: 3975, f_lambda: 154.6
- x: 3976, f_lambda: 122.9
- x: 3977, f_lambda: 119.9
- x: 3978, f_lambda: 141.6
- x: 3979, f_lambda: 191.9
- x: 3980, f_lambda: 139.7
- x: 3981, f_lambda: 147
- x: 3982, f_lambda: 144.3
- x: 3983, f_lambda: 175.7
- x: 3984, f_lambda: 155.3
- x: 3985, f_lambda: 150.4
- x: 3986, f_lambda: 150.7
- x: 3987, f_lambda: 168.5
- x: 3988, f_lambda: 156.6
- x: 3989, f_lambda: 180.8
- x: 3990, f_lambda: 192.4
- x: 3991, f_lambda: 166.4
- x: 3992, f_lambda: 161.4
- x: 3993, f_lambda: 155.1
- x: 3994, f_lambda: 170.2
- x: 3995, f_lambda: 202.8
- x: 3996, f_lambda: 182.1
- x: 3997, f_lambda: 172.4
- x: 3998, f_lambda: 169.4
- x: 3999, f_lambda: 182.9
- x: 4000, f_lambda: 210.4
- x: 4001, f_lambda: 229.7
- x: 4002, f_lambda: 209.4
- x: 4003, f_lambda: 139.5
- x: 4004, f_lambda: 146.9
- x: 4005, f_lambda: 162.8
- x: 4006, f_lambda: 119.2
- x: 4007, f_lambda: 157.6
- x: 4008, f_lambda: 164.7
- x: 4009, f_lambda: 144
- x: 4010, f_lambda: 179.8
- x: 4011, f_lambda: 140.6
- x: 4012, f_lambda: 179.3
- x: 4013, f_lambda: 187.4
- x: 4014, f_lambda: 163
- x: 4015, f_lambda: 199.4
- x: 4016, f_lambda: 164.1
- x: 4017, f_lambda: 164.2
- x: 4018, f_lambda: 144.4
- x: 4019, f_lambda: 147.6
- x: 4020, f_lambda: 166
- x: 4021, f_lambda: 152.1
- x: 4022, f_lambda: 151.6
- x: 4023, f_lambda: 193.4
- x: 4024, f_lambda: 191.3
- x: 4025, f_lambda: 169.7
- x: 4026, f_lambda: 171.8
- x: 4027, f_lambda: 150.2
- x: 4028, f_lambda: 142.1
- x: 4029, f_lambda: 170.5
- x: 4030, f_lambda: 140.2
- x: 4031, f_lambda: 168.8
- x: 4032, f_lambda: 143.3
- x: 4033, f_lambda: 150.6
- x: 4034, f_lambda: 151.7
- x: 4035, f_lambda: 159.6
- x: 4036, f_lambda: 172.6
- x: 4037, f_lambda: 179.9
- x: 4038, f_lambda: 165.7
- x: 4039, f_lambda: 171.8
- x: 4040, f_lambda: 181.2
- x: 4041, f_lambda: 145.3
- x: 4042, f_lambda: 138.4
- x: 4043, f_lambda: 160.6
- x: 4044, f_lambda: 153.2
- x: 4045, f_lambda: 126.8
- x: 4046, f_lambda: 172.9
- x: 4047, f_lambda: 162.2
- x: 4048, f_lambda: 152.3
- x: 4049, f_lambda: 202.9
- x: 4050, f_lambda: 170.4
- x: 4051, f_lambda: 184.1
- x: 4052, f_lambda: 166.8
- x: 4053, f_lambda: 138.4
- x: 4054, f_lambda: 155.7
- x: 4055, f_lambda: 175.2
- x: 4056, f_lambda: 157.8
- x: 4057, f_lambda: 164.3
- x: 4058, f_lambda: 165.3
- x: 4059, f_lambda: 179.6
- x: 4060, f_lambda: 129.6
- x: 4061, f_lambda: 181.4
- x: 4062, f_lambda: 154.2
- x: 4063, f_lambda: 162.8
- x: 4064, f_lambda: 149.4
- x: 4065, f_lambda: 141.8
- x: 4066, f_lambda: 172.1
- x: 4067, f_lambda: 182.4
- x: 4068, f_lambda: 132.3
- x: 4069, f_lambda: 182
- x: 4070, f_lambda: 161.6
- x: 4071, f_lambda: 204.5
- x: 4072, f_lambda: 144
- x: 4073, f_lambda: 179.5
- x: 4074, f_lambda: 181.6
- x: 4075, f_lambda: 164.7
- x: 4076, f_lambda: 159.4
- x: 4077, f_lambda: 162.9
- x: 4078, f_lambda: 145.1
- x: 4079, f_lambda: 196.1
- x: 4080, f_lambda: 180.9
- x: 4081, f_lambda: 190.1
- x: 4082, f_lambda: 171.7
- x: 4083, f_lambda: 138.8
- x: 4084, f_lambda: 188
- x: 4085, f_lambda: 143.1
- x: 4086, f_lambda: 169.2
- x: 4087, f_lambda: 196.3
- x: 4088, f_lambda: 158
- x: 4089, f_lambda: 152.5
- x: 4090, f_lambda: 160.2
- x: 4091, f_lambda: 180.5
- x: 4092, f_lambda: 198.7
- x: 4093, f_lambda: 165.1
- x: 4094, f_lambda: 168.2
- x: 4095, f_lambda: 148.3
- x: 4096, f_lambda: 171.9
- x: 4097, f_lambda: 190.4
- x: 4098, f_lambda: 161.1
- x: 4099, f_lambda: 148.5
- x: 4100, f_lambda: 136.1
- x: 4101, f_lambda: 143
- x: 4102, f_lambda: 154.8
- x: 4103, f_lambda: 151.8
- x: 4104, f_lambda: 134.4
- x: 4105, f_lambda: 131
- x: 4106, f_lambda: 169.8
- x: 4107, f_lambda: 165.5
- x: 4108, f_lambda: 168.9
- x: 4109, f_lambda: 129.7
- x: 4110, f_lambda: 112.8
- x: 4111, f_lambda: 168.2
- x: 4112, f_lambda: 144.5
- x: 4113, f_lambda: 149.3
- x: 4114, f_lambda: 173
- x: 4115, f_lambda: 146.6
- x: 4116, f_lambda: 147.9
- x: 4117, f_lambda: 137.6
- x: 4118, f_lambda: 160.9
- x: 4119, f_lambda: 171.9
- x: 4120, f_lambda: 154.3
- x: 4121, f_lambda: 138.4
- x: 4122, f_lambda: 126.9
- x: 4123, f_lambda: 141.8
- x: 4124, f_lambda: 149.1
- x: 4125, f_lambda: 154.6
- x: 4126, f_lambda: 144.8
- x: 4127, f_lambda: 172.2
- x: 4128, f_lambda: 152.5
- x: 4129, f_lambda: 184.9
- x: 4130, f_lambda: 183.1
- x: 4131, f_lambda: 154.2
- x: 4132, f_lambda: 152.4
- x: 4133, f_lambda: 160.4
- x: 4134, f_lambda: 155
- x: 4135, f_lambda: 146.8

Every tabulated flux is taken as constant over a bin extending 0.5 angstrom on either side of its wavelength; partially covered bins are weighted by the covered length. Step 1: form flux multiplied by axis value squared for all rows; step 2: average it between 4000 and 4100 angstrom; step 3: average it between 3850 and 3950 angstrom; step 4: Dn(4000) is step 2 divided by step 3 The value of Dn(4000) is 1.36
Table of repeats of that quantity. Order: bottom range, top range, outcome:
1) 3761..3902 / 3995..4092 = 1.43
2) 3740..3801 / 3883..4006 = 1.14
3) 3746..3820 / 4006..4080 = 1.40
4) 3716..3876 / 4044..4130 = 1.42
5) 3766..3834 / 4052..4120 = 1.44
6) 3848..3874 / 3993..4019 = 1.36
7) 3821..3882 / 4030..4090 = 1.43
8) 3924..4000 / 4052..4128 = 1.25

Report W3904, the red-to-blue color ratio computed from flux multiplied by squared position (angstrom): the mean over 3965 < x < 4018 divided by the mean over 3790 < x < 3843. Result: 1.4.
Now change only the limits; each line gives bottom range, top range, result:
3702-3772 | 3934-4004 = 1.20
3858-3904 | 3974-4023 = 1.33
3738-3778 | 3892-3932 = 1.12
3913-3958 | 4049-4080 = 1.33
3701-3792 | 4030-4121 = 1.41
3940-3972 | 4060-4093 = 1.35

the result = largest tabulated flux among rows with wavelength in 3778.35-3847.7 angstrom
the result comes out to 176.9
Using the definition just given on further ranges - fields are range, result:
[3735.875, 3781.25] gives 180.3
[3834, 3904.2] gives 177.8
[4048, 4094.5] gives 204.5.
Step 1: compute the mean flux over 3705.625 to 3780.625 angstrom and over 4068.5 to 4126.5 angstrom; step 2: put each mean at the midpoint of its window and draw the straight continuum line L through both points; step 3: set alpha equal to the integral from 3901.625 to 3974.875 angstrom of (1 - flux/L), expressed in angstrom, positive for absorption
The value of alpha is 9.22 angstrom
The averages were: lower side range 134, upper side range 160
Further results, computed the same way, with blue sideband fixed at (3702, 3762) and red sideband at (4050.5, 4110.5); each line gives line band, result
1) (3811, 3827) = 2.0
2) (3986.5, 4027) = -3.4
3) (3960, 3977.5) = 4.7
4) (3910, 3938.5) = 4.5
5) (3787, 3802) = 1.8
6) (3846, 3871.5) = 1.8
